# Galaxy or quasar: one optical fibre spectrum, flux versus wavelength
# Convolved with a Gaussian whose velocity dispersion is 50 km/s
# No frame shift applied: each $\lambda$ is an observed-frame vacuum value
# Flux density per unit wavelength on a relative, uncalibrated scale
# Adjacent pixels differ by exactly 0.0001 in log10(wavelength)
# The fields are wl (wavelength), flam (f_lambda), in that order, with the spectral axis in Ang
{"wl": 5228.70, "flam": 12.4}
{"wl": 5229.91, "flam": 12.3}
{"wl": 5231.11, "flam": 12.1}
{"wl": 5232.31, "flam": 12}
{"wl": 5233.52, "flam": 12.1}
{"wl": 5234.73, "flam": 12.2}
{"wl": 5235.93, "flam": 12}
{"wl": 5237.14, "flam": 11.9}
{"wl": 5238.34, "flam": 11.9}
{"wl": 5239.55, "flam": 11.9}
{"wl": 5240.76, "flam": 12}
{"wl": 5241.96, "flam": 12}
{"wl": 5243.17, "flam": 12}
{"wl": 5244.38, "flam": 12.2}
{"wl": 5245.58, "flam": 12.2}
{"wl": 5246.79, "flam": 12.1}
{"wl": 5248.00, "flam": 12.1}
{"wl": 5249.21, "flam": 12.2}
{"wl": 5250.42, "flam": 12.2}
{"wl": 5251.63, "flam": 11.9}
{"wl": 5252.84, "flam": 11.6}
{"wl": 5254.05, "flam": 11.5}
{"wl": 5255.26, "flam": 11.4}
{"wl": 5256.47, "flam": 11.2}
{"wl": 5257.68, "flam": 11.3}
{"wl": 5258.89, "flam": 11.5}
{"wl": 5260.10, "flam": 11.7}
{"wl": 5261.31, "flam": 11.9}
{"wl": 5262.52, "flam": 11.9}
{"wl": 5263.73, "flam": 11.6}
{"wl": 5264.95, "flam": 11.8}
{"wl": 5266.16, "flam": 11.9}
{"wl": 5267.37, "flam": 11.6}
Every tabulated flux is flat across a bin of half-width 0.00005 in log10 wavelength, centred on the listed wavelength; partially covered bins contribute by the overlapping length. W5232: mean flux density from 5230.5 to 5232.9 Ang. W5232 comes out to 12.1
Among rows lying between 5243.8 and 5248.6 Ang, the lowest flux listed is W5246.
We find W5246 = 12.1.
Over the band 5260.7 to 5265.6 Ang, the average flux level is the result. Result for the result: 11.8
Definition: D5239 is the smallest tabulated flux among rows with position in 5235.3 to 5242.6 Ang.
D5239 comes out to 11.9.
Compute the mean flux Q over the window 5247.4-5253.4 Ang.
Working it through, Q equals 12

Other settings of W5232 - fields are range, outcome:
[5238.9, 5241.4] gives 11.9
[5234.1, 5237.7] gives 12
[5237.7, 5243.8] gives 12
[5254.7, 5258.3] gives 11.3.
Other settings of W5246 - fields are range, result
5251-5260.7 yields 11.2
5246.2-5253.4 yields 11.6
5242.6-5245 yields 12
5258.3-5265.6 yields 11.5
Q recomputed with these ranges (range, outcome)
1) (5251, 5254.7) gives 11.7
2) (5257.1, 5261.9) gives 11.6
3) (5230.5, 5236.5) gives 12.1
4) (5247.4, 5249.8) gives 12.1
